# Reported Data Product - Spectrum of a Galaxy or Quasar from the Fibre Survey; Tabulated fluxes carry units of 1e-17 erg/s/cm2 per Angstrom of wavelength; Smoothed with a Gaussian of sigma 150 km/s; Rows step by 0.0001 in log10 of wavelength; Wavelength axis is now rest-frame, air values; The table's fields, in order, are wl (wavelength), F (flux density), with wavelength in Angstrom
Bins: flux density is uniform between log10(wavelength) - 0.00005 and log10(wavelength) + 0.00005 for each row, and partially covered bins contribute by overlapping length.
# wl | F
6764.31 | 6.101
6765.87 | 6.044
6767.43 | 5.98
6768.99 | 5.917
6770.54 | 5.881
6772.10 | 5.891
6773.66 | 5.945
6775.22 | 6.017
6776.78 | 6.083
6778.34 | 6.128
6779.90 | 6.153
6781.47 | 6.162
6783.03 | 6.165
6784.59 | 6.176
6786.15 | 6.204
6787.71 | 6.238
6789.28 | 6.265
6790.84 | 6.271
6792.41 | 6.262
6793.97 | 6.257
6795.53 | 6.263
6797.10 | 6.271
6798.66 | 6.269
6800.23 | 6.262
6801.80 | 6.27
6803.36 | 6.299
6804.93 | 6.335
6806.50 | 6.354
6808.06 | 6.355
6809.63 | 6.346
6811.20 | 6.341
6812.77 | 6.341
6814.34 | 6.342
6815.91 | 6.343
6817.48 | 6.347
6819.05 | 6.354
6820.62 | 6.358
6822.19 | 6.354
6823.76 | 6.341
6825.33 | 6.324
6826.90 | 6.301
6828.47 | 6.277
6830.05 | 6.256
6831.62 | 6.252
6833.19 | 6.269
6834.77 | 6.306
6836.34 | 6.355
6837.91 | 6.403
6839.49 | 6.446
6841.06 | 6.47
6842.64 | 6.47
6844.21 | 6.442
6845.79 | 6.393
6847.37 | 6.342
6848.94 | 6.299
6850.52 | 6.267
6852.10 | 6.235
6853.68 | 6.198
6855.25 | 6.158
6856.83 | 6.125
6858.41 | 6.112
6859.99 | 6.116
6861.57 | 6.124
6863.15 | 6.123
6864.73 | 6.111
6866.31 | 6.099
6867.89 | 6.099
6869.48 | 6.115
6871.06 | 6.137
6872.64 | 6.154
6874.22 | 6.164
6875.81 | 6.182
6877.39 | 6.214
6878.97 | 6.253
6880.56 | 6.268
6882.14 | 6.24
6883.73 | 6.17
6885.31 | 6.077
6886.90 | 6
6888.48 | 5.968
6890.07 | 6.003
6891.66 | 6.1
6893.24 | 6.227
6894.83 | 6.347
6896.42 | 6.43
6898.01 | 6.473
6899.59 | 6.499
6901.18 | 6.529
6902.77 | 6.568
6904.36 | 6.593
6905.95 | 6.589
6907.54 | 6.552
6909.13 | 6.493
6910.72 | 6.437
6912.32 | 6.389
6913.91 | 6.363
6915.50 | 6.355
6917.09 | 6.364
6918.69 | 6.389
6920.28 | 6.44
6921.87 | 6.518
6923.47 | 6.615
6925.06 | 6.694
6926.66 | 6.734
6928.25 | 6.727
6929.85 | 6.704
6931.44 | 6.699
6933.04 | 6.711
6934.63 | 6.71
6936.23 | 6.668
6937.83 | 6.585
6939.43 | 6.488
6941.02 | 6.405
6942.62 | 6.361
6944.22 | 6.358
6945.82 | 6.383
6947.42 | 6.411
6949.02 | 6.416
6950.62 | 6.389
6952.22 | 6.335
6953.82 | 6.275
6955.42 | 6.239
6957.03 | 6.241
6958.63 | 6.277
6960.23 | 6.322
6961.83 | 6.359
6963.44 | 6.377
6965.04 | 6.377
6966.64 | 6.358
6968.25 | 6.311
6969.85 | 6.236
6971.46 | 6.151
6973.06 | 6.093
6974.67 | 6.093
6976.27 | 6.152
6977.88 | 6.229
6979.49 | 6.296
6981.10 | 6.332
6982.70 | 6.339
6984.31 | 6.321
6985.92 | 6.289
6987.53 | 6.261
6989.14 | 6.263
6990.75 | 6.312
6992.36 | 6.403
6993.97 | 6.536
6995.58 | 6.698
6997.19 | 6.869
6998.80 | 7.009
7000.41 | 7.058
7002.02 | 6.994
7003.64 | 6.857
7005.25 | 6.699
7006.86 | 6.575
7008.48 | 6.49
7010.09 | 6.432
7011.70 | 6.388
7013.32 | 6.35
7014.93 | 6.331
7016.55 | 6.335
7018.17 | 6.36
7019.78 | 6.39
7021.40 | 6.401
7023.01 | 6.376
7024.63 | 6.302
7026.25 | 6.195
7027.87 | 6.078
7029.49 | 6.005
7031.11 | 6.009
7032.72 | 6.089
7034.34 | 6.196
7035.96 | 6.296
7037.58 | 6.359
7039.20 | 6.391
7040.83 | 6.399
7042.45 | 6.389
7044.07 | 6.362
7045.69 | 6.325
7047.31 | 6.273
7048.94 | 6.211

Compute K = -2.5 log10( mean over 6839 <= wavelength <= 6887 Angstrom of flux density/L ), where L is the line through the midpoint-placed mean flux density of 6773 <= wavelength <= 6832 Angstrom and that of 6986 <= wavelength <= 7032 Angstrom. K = 0.02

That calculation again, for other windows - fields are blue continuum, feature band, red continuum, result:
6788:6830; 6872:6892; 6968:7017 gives 0.04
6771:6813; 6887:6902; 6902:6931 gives 0.03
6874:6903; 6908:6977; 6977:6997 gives -0.02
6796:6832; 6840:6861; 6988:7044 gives 0.01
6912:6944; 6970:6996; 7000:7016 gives 0.05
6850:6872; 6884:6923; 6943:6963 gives -0.02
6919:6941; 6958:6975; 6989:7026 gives 0.05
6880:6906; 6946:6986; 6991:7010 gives 0.05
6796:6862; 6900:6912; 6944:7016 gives -0.03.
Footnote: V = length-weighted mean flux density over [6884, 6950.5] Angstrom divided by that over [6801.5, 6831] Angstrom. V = 1.0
